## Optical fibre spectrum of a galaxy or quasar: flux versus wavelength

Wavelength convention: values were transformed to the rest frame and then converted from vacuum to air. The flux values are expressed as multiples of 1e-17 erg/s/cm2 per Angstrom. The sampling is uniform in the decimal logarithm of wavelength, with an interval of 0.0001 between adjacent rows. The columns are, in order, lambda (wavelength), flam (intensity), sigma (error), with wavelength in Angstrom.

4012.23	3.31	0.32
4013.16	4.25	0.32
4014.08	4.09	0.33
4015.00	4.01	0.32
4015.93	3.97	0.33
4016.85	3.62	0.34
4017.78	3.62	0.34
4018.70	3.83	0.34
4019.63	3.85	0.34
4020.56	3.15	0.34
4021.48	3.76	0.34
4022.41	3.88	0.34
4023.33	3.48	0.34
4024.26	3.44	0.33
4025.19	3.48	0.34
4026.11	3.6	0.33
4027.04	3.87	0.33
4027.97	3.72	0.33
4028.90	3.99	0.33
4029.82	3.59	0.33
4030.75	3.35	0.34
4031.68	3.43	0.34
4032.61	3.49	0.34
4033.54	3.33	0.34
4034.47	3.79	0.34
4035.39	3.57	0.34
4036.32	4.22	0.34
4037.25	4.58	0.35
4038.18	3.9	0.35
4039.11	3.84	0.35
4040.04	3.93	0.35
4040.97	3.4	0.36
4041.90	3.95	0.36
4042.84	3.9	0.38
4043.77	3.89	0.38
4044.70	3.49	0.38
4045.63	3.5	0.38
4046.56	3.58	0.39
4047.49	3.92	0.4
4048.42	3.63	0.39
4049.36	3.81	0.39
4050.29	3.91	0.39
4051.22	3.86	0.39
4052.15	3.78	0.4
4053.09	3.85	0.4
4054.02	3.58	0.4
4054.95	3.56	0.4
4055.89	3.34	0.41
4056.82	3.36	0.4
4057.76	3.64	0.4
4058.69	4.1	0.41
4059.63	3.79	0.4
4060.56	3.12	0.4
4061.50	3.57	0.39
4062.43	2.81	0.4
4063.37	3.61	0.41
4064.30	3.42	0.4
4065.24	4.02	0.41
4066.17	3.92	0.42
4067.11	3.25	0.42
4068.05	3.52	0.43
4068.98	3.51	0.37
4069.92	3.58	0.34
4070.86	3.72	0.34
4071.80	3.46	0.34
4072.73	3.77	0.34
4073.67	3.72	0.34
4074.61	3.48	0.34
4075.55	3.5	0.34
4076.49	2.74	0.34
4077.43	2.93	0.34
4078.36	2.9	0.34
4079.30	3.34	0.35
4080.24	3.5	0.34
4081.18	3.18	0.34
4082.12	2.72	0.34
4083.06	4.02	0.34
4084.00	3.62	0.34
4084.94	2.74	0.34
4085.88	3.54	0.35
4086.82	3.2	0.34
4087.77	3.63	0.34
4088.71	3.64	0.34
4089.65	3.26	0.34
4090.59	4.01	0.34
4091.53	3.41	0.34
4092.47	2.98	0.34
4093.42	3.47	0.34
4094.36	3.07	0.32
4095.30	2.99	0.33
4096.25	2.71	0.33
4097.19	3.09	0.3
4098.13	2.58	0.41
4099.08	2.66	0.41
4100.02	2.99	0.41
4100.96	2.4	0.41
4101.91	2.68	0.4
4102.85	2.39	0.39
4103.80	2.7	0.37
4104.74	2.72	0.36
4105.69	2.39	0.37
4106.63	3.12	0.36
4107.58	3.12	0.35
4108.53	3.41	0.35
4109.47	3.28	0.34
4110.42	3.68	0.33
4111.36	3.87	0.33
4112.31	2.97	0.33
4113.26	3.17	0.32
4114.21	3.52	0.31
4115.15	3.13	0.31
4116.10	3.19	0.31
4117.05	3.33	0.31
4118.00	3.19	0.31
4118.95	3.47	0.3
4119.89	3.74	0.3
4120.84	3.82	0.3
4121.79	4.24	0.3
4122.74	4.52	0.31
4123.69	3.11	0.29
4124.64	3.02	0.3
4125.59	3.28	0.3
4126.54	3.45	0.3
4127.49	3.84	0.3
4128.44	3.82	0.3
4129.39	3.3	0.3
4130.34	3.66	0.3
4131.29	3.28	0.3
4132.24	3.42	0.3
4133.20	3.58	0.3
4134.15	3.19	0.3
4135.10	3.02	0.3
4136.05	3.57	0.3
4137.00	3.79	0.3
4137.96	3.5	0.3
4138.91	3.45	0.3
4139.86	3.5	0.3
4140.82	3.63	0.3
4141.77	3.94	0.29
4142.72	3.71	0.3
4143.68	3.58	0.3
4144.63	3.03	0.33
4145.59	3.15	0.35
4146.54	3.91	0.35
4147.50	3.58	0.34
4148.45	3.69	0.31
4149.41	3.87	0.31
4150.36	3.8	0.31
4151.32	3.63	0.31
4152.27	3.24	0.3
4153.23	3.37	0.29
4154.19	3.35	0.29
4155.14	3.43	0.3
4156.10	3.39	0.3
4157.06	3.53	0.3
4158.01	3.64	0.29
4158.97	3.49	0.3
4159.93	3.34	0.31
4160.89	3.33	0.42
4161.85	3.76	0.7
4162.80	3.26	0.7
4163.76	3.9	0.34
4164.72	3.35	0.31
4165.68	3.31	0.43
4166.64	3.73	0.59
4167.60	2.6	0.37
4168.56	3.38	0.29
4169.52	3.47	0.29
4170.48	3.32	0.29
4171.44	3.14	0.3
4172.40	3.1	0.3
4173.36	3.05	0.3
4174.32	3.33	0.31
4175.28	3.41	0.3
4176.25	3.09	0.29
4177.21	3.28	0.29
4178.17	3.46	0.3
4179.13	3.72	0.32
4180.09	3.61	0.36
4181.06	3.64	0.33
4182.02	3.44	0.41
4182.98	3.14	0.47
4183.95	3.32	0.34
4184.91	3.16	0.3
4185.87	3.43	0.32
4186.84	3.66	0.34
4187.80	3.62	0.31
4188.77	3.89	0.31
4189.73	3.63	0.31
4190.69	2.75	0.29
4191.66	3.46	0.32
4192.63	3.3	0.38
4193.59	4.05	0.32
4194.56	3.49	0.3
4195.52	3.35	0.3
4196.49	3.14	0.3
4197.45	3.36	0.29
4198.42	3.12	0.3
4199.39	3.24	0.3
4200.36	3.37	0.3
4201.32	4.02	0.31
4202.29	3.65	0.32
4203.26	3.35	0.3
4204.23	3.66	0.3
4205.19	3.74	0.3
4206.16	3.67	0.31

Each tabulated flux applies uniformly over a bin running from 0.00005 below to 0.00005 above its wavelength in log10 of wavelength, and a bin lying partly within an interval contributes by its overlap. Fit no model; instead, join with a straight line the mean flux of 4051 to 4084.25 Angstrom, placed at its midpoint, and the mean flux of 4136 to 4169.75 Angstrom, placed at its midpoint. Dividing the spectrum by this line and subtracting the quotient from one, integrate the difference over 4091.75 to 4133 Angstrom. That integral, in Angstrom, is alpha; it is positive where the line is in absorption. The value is 3.1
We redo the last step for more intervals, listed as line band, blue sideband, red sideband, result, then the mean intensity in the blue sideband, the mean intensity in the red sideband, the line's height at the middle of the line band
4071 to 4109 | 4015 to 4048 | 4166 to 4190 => 4.6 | 3.72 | 3.38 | 3.58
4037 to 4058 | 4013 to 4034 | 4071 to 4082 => -1.3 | 3.68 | 3.31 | 3.51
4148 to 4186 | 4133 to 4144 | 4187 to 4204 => 1.0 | 3.54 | 3.46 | 3.5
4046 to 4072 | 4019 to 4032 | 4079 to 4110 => -1.9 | 3.62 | 3.11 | 3.37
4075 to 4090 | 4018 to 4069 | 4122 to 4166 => 1.4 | 3.67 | 3.52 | 3.61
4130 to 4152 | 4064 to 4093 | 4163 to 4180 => -1.1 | 3.43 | 3.34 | 3.37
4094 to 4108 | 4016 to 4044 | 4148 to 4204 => 3.2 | 3.72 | 3.43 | 3.58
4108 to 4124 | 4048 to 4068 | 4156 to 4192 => 0.0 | 3.61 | 3.4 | 3.51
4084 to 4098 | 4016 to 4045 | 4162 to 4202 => 1.3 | 3.71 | 3.4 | 3.59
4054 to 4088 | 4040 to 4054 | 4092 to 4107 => -1.3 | 3.75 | 2.81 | 3.32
